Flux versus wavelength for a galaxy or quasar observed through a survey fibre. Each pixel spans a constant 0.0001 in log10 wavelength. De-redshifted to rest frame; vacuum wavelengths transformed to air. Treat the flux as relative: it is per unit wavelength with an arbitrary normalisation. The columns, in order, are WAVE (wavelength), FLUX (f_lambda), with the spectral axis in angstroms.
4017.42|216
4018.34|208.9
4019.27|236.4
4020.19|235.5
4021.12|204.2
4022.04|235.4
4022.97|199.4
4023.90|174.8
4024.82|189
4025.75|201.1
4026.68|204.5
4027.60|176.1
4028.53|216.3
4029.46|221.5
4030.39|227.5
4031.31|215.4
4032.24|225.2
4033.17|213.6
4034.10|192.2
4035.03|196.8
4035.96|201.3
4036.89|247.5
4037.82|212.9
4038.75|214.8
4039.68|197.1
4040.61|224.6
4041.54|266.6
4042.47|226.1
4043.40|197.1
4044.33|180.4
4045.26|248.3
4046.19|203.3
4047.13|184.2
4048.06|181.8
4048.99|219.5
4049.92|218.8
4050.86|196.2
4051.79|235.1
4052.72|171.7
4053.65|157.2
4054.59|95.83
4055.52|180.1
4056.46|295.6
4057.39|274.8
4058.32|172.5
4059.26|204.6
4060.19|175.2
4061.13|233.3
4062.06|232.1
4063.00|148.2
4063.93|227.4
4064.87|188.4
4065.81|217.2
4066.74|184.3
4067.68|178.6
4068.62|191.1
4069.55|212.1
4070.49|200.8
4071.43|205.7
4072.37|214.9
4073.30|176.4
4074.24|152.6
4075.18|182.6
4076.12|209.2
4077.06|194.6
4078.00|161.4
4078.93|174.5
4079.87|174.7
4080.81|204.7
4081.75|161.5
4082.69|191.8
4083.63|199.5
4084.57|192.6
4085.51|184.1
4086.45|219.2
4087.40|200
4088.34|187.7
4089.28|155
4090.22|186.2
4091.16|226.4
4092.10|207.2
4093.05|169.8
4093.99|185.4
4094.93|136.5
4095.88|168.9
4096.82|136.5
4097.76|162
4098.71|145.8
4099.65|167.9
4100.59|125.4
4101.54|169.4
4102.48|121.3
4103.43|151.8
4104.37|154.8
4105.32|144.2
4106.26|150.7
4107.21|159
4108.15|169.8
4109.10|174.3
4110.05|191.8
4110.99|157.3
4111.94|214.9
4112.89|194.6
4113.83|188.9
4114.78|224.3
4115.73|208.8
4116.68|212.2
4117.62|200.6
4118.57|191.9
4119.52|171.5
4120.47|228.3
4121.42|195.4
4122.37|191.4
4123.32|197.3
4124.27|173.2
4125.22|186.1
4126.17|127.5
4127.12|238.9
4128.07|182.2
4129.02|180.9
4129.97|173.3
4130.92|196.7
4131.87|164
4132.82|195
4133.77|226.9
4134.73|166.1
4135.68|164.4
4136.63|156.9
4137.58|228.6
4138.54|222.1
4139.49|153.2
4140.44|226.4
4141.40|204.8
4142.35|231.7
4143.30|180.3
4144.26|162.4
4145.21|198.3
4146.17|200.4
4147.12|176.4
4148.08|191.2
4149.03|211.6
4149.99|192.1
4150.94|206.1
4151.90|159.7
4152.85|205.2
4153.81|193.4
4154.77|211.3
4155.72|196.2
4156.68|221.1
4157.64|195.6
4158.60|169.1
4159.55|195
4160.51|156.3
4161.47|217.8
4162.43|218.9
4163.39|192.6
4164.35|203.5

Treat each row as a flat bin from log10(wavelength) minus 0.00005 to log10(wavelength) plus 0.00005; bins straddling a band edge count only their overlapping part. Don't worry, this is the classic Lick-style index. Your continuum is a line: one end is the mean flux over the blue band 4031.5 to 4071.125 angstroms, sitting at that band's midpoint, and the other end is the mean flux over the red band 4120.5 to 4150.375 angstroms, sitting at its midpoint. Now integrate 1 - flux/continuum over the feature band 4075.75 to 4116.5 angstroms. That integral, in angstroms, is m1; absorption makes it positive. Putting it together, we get 4.2 angstroms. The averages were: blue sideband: 205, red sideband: 191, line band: 177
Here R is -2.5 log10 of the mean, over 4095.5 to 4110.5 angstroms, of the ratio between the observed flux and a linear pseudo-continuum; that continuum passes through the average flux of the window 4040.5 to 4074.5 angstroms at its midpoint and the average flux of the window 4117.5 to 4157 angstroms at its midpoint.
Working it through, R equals 0.25 mag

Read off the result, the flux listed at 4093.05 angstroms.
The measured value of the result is 169.8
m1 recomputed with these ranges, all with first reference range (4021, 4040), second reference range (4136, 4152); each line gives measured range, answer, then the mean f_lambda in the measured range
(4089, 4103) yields 2.5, 164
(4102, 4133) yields 2.5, 182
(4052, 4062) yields 0.3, 199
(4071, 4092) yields 1.3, 189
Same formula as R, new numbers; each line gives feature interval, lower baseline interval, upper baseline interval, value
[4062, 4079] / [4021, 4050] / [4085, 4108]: -0.04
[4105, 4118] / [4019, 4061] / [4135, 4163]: 0.08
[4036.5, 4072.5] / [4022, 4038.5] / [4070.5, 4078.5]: -0.05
